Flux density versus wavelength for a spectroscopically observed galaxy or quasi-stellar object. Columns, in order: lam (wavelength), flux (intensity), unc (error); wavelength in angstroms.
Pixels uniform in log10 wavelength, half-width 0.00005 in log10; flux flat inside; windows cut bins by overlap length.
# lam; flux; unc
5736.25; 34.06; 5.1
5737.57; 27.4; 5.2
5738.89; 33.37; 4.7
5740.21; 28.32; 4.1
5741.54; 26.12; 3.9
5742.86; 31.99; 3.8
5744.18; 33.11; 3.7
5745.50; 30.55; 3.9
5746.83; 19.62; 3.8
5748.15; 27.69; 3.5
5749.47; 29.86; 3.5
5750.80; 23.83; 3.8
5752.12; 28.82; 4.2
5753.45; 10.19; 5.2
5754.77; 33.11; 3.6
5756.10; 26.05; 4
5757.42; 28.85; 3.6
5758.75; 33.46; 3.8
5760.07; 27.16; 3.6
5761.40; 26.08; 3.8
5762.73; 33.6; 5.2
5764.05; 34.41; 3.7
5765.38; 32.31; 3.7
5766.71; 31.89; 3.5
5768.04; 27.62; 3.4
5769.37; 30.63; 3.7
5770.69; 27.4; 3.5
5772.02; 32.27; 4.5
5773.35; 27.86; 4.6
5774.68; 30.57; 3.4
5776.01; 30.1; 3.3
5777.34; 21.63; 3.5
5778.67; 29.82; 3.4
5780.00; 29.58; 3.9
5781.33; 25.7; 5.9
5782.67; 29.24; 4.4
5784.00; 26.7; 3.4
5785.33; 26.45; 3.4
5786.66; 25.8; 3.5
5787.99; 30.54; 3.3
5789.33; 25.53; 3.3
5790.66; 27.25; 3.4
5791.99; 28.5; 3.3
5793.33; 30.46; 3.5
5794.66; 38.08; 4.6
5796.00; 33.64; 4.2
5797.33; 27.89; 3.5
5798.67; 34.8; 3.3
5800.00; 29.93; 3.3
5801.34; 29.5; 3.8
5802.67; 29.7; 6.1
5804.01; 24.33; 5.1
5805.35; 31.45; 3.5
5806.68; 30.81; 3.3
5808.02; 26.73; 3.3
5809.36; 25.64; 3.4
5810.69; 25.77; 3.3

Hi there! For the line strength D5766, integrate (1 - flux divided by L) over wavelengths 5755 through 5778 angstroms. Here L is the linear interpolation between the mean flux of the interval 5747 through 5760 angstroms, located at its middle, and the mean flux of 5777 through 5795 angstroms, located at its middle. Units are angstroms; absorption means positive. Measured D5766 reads -2.0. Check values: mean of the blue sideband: 26.6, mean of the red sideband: 28.2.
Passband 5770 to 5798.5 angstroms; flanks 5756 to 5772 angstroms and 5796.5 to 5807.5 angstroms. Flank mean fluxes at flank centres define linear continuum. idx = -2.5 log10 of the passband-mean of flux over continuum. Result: 0.040 mag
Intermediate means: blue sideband 30.2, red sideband 29.8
